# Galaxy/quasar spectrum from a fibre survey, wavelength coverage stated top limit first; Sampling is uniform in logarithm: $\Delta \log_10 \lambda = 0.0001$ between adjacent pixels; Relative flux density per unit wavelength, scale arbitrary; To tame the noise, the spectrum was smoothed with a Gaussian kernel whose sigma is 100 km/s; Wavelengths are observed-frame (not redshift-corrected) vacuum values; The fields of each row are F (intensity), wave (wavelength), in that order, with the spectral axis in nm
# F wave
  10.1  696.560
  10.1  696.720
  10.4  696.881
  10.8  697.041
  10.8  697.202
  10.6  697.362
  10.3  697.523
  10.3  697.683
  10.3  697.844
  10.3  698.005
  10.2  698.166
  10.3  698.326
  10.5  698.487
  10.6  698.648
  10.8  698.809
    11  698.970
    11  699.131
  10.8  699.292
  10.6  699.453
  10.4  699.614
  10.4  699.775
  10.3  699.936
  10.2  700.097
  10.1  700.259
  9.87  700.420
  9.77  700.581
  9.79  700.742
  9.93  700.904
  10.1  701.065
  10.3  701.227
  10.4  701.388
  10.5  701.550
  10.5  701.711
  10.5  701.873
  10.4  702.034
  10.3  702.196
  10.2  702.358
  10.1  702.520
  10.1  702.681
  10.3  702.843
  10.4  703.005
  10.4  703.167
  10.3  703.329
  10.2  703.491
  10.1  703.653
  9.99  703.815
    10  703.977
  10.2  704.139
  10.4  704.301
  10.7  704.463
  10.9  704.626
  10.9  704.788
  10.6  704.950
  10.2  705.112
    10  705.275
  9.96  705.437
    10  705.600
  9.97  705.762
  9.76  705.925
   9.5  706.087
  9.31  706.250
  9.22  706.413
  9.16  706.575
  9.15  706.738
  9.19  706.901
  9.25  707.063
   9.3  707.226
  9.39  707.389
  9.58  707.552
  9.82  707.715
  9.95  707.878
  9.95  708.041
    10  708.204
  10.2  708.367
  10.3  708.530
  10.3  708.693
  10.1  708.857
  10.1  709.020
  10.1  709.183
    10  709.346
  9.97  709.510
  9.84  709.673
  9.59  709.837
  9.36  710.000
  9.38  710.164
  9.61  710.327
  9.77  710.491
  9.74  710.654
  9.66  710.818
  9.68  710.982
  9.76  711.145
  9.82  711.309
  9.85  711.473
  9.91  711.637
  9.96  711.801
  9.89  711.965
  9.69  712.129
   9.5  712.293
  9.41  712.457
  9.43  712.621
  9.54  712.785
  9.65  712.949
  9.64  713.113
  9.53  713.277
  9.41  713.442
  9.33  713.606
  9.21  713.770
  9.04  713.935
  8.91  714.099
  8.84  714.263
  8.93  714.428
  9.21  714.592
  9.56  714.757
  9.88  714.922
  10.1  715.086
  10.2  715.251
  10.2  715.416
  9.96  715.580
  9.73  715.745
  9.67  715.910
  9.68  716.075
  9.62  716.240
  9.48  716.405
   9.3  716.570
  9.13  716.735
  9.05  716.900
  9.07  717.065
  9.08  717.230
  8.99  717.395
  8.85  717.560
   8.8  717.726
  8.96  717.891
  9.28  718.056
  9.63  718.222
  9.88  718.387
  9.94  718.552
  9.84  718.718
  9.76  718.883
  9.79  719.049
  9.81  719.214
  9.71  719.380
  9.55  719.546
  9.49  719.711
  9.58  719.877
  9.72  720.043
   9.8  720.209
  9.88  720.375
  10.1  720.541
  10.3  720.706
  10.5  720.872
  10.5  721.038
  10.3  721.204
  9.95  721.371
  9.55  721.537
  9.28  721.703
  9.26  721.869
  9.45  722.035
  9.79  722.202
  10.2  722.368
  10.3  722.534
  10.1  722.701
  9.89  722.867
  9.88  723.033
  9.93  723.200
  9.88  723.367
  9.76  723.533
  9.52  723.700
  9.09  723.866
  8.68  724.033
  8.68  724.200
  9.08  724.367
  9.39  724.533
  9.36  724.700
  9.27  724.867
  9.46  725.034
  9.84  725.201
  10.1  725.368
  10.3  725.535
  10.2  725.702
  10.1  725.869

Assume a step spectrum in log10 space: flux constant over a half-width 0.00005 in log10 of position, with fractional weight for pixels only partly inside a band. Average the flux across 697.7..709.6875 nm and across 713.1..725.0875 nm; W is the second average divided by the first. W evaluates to 0.9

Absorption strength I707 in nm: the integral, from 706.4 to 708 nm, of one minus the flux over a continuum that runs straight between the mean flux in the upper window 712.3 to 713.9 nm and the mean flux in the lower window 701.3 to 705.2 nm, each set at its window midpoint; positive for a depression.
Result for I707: 0.09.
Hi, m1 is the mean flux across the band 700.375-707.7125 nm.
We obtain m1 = 10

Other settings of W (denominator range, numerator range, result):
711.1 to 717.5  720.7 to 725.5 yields 1.02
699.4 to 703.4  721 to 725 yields 0.94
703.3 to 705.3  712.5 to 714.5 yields 0.90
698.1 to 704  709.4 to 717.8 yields 0.92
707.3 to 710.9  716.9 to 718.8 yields 0.94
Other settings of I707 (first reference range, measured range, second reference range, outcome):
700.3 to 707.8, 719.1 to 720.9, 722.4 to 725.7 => -0.024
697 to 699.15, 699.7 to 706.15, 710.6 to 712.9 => 0.015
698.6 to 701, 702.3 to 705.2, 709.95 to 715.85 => -0.058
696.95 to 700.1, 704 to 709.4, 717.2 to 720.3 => 0.105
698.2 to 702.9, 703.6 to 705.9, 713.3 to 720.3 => -0.034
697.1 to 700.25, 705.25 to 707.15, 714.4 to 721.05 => 0.118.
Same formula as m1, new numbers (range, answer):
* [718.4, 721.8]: 9.87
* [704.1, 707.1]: 9.92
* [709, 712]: 9.78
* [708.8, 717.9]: 9.55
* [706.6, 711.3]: 9.75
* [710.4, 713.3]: 9.69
